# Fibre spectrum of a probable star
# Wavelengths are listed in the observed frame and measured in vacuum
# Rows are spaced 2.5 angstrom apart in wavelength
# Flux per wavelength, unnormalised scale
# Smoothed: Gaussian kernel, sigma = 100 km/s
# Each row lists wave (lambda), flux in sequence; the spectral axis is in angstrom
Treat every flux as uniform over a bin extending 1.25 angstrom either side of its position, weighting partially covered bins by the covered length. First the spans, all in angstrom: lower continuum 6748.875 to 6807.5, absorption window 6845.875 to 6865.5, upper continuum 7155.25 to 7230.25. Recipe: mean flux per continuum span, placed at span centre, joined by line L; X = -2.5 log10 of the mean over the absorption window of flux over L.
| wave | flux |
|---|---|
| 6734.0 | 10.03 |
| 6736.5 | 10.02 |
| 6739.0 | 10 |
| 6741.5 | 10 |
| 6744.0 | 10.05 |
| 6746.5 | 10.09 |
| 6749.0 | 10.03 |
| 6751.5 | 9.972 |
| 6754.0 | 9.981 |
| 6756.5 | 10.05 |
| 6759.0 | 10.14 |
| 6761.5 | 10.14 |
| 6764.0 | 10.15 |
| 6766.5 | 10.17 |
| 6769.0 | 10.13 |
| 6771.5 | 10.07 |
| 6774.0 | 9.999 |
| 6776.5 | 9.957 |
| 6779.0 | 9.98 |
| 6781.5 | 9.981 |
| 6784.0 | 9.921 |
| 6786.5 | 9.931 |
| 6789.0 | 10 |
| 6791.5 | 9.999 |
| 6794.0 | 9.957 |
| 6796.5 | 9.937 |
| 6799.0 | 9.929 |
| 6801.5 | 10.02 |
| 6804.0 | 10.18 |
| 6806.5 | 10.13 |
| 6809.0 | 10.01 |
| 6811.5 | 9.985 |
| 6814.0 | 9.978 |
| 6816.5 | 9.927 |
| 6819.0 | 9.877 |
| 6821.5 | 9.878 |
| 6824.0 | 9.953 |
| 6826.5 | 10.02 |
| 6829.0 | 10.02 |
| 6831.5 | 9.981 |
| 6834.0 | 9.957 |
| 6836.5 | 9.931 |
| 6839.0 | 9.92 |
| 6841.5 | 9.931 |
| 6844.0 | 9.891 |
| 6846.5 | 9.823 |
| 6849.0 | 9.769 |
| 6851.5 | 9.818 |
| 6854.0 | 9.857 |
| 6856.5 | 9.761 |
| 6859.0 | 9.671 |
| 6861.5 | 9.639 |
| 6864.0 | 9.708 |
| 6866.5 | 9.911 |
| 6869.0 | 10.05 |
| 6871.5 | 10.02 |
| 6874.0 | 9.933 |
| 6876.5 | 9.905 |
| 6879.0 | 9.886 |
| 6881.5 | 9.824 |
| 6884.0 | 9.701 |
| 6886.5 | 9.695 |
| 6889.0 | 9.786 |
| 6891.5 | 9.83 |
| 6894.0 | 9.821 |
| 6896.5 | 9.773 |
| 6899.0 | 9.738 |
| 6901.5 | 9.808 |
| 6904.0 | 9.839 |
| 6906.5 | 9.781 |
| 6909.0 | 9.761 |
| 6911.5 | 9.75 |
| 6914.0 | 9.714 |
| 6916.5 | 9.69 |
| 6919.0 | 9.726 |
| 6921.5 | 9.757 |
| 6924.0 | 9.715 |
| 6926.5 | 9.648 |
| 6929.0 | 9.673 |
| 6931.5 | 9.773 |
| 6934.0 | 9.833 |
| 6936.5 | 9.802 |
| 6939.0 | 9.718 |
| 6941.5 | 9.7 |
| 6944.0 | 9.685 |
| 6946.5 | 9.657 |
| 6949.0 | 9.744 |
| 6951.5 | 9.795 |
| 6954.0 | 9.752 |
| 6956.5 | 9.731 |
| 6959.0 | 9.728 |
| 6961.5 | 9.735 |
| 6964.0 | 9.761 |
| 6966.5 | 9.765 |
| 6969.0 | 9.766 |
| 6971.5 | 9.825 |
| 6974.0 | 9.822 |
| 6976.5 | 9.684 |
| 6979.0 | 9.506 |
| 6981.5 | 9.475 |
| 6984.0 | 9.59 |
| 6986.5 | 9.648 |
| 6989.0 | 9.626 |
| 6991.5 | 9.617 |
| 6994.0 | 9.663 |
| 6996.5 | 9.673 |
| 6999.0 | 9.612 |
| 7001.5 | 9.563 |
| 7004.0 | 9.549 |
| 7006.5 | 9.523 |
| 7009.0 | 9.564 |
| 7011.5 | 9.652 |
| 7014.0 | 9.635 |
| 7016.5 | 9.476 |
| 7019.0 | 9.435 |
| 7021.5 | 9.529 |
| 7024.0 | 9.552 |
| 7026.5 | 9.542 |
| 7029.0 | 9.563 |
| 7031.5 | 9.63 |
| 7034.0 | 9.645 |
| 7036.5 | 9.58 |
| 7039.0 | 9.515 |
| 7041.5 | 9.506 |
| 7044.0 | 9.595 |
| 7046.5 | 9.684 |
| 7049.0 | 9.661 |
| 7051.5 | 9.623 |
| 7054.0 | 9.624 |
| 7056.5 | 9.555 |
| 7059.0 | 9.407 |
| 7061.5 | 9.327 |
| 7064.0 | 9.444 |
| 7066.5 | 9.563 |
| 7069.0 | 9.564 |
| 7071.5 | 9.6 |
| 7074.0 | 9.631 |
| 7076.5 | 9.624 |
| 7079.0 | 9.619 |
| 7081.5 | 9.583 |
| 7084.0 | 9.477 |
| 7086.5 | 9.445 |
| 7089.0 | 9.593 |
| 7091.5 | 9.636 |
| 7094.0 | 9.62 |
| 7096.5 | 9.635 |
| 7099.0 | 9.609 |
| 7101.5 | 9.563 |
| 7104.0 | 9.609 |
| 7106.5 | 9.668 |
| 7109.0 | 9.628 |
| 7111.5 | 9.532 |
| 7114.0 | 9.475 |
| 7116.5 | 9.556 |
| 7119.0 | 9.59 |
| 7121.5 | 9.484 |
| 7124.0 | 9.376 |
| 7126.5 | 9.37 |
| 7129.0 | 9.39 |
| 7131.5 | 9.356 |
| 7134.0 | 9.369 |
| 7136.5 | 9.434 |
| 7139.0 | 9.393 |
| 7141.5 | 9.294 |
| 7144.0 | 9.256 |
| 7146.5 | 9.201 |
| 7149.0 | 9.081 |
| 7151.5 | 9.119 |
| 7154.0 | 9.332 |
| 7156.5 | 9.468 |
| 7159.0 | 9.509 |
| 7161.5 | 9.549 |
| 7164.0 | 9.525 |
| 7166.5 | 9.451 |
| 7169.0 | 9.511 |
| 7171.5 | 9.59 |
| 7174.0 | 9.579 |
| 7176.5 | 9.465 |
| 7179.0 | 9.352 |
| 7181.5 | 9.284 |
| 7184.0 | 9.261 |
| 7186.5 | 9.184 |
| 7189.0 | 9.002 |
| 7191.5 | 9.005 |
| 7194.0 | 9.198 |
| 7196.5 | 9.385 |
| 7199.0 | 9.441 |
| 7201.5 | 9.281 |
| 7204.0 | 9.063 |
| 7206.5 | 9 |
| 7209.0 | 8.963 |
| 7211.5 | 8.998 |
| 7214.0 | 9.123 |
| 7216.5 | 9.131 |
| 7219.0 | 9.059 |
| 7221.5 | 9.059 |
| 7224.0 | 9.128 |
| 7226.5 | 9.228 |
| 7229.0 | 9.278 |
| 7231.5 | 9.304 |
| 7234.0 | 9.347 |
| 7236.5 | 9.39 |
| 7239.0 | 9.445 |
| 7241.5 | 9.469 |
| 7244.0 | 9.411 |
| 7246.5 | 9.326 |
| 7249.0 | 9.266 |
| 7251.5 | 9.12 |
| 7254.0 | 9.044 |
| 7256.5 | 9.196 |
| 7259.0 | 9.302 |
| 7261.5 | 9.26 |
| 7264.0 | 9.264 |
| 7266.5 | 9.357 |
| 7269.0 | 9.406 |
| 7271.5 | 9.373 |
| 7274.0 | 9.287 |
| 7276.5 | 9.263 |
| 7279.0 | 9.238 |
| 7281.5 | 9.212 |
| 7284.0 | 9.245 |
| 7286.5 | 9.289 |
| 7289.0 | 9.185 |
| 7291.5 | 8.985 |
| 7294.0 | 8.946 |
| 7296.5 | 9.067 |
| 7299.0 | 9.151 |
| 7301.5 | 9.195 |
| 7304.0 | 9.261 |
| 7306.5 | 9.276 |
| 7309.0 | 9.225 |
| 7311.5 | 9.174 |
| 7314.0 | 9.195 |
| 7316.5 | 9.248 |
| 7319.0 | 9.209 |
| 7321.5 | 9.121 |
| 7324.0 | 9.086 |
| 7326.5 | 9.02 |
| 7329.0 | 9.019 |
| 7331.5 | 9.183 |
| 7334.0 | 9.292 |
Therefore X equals 0.015 mag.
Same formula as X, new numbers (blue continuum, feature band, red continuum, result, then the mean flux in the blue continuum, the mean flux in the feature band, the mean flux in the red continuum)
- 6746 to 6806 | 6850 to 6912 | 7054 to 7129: 0.01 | 10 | 9.81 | 9.54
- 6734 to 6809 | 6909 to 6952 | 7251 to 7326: 0.01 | 10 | 9.73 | 9.21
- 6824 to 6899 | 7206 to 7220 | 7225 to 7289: 0.04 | 9.86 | 9.05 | 9.29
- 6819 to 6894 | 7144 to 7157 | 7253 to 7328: 0.02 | 9.86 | 9.23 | 9.2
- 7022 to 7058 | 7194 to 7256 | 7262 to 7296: 0.01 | 9.59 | 9.22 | 9.23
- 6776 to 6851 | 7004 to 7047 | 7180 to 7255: 0.00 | 9.96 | 9.56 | 9.21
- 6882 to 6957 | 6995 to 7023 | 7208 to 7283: 0.00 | 9.75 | 9.57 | 9.24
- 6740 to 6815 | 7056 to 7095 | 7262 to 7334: 0.00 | 10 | 9.54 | 9.2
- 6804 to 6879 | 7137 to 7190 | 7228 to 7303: 0.01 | 9.91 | 9.36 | 9.25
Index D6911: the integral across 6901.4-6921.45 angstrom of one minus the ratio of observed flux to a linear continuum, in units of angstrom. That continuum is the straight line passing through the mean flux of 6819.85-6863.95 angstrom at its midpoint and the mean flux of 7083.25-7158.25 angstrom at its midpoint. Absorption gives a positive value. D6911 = 0.0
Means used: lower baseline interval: 9.87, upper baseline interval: 9.45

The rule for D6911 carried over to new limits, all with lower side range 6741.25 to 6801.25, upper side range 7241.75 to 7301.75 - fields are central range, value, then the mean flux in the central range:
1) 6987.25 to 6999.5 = 0.04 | 9.64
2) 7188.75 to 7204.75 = 0.23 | 9.21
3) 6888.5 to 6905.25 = 0.04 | 9.8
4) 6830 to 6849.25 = 0.01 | 9.91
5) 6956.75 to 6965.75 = -0.02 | 9.74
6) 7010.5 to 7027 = 0.15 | 9.54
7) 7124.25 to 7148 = 0.27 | 9.34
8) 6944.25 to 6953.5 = 0.01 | 9.73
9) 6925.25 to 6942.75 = 0.05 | 9.74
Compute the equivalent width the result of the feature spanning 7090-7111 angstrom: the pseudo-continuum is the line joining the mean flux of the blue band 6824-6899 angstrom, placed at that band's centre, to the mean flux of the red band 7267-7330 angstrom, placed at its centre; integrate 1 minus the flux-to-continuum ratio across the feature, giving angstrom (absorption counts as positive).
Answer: -0.3 angstrom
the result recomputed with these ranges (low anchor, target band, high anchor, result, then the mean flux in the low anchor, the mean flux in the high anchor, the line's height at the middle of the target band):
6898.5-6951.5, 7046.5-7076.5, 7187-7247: -0.20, 9.74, 9.21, 9.49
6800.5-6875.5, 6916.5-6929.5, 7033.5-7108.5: 0.12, 9.92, 9.57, 9.79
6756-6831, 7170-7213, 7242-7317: 0.60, 10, 9.23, 9.37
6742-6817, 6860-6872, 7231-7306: 0.05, 10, 9.25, 9.89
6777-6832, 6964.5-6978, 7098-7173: -0.08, 9.98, 9.44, 9.71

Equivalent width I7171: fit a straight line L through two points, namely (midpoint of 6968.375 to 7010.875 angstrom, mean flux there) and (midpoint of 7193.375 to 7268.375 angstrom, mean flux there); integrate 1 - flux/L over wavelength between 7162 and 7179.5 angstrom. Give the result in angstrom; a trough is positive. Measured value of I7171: -0.3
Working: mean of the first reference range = 9.63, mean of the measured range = 9.5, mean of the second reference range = 9.23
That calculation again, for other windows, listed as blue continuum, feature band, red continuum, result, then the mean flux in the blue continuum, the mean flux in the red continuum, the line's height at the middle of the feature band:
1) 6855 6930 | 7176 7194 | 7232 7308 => 0.3 angstrom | 9.78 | 9.25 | 9.37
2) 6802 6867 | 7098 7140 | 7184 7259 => -0.5 angstrom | 9.91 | 9.2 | 9.39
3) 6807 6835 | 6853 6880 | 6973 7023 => 0.1 angstrom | 9.97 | 9.59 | 9.87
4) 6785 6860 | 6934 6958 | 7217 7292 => 0.0 angstrom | 9.94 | 9.26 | 9.74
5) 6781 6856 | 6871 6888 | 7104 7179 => 0.0 angstrom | 9.95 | 9.43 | 9.85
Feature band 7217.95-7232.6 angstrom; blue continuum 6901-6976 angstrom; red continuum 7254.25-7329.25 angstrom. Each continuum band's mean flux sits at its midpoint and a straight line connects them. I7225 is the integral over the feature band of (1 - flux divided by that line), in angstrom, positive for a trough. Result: 0.20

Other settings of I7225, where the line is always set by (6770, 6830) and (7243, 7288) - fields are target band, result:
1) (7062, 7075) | 0.04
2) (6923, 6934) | 0.08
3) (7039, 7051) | 0.01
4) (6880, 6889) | 0.10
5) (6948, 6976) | -0.08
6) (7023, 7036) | 0.06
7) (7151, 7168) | -0.01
